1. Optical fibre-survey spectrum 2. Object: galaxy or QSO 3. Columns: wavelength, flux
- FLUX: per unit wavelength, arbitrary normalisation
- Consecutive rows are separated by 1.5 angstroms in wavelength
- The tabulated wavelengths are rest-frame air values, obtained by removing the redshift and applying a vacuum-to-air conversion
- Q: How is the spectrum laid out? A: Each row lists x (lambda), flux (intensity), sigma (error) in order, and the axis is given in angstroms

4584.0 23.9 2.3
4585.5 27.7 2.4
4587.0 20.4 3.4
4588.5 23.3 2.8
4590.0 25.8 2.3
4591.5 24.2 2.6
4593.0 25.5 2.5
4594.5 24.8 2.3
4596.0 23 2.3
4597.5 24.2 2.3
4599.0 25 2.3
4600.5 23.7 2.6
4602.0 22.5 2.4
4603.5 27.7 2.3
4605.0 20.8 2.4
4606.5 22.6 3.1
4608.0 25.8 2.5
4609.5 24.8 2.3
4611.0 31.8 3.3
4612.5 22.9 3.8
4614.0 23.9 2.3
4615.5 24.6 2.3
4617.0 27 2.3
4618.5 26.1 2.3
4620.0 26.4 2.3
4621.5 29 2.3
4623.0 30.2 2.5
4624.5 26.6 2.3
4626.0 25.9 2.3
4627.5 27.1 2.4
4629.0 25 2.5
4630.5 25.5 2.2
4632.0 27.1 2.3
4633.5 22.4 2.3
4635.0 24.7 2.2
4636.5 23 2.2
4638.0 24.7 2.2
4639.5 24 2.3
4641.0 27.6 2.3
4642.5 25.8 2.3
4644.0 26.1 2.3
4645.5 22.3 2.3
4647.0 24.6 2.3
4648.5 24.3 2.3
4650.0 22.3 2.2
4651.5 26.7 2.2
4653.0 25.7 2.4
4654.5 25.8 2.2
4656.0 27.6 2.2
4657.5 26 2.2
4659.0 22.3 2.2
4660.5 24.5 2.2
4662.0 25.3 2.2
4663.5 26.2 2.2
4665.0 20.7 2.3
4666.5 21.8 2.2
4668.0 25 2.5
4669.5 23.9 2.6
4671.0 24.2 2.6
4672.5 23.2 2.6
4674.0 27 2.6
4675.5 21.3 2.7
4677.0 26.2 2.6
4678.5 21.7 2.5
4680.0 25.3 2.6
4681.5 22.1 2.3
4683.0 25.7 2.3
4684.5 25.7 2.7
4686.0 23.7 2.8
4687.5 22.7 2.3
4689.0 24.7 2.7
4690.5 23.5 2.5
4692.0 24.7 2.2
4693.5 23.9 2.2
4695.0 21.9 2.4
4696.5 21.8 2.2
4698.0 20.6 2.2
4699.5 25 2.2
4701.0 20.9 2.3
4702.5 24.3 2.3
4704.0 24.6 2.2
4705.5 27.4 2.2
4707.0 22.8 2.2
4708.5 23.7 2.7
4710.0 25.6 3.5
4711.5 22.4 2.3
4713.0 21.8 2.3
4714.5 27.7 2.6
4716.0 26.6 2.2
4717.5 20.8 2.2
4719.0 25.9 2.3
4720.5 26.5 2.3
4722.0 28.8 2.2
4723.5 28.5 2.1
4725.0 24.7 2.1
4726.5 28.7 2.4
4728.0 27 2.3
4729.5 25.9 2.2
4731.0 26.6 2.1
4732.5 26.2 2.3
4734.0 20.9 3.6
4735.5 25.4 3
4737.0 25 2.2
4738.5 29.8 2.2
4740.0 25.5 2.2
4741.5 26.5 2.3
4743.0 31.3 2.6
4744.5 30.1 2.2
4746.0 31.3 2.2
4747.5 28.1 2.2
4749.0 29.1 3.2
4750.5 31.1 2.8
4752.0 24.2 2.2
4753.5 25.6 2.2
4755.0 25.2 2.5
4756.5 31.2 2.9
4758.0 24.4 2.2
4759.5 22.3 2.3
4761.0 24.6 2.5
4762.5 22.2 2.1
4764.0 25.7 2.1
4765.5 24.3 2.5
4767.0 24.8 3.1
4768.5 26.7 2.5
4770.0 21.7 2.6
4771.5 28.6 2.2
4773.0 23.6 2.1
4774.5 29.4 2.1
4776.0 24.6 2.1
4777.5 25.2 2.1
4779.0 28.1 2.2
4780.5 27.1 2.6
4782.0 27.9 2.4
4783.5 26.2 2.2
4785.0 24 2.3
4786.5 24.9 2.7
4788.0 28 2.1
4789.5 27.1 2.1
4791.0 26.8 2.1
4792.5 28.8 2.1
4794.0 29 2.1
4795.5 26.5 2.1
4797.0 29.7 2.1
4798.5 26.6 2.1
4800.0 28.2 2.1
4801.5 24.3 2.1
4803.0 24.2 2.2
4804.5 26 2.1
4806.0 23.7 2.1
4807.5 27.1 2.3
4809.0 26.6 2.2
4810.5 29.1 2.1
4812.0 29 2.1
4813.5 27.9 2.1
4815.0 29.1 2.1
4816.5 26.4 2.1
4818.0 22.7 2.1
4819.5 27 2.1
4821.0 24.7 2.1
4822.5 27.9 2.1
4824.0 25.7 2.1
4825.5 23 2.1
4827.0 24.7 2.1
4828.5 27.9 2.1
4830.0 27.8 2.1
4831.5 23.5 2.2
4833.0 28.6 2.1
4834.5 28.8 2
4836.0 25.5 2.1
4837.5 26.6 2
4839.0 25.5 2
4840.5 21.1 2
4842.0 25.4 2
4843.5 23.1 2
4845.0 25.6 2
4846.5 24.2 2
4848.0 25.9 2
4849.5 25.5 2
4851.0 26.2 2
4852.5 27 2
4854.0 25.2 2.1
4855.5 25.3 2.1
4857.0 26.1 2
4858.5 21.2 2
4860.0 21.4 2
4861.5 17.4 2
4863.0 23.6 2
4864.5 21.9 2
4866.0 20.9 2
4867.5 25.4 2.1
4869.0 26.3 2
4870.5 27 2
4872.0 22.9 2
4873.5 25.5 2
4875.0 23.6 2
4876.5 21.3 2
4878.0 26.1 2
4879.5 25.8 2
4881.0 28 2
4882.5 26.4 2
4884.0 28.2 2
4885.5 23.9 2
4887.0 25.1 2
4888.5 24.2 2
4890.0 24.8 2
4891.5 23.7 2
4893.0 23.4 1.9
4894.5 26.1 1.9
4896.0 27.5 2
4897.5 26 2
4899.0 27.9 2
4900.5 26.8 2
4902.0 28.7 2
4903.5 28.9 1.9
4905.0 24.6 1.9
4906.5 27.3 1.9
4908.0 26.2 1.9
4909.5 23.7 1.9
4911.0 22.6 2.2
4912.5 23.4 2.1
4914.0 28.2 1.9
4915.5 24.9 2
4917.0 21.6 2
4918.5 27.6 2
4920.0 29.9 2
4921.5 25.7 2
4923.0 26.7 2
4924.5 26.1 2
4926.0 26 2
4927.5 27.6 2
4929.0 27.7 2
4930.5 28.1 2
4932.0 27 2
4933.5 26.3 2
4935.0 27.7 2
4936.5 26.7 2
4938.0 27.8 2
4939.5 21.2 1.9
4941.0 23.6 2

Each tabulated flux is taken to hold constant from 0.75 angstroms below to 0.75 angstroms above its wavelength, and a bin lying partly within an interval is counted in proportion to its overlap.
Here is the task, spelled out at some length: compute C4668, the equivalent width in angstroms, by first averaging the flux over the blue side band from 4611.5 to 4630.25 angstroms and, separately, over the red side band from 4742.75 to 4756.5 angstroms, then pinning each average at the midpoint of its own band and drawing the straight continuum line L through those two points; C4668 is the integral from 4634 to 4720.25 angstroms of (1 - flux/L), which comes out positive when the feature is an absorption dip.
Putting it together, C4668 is 9.5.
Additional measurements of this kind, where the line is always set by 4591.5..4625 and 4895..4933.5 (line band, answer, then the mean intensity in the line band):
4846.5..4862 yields 1.2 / 24.2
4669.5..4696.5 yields 1.8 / 23.9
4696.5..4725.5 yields 1.3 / 24.6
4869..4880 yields 0.7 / 24.7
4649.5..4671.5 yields 0.8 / 24.6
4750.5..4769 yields 0.4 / 25.3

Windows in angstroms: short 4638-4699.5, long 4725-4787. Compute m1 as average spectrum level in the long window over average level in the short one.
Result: 1.09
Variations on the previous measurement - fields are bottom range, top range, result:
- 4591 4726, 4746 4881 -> 1.04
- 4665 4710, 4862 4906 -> 1.07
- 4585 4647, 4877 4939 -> 1.04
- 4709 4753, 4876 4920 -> 0.97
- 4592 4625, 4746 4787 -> 1.03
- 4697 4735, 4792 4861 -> 1.04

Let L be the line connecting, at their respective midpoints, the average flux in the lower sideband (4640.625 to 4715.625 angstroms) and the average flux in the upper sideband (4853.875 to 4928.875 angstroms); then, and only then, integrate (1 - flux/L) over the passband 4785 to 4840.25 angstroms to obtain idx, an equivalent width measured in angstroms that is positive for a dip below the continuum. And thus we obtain -3.8 angstroms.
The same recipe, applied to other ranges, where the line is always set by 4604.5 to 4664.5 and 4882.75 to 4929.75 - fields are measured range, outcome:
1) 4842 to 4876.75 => 2.4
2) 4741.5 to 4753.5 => -1.5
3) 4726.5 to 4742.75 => -0.4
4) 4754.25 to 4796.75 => -0.6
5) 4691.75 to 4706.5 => 1.2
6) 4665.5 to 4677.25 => 0.7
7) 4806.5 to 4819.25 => -0.7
